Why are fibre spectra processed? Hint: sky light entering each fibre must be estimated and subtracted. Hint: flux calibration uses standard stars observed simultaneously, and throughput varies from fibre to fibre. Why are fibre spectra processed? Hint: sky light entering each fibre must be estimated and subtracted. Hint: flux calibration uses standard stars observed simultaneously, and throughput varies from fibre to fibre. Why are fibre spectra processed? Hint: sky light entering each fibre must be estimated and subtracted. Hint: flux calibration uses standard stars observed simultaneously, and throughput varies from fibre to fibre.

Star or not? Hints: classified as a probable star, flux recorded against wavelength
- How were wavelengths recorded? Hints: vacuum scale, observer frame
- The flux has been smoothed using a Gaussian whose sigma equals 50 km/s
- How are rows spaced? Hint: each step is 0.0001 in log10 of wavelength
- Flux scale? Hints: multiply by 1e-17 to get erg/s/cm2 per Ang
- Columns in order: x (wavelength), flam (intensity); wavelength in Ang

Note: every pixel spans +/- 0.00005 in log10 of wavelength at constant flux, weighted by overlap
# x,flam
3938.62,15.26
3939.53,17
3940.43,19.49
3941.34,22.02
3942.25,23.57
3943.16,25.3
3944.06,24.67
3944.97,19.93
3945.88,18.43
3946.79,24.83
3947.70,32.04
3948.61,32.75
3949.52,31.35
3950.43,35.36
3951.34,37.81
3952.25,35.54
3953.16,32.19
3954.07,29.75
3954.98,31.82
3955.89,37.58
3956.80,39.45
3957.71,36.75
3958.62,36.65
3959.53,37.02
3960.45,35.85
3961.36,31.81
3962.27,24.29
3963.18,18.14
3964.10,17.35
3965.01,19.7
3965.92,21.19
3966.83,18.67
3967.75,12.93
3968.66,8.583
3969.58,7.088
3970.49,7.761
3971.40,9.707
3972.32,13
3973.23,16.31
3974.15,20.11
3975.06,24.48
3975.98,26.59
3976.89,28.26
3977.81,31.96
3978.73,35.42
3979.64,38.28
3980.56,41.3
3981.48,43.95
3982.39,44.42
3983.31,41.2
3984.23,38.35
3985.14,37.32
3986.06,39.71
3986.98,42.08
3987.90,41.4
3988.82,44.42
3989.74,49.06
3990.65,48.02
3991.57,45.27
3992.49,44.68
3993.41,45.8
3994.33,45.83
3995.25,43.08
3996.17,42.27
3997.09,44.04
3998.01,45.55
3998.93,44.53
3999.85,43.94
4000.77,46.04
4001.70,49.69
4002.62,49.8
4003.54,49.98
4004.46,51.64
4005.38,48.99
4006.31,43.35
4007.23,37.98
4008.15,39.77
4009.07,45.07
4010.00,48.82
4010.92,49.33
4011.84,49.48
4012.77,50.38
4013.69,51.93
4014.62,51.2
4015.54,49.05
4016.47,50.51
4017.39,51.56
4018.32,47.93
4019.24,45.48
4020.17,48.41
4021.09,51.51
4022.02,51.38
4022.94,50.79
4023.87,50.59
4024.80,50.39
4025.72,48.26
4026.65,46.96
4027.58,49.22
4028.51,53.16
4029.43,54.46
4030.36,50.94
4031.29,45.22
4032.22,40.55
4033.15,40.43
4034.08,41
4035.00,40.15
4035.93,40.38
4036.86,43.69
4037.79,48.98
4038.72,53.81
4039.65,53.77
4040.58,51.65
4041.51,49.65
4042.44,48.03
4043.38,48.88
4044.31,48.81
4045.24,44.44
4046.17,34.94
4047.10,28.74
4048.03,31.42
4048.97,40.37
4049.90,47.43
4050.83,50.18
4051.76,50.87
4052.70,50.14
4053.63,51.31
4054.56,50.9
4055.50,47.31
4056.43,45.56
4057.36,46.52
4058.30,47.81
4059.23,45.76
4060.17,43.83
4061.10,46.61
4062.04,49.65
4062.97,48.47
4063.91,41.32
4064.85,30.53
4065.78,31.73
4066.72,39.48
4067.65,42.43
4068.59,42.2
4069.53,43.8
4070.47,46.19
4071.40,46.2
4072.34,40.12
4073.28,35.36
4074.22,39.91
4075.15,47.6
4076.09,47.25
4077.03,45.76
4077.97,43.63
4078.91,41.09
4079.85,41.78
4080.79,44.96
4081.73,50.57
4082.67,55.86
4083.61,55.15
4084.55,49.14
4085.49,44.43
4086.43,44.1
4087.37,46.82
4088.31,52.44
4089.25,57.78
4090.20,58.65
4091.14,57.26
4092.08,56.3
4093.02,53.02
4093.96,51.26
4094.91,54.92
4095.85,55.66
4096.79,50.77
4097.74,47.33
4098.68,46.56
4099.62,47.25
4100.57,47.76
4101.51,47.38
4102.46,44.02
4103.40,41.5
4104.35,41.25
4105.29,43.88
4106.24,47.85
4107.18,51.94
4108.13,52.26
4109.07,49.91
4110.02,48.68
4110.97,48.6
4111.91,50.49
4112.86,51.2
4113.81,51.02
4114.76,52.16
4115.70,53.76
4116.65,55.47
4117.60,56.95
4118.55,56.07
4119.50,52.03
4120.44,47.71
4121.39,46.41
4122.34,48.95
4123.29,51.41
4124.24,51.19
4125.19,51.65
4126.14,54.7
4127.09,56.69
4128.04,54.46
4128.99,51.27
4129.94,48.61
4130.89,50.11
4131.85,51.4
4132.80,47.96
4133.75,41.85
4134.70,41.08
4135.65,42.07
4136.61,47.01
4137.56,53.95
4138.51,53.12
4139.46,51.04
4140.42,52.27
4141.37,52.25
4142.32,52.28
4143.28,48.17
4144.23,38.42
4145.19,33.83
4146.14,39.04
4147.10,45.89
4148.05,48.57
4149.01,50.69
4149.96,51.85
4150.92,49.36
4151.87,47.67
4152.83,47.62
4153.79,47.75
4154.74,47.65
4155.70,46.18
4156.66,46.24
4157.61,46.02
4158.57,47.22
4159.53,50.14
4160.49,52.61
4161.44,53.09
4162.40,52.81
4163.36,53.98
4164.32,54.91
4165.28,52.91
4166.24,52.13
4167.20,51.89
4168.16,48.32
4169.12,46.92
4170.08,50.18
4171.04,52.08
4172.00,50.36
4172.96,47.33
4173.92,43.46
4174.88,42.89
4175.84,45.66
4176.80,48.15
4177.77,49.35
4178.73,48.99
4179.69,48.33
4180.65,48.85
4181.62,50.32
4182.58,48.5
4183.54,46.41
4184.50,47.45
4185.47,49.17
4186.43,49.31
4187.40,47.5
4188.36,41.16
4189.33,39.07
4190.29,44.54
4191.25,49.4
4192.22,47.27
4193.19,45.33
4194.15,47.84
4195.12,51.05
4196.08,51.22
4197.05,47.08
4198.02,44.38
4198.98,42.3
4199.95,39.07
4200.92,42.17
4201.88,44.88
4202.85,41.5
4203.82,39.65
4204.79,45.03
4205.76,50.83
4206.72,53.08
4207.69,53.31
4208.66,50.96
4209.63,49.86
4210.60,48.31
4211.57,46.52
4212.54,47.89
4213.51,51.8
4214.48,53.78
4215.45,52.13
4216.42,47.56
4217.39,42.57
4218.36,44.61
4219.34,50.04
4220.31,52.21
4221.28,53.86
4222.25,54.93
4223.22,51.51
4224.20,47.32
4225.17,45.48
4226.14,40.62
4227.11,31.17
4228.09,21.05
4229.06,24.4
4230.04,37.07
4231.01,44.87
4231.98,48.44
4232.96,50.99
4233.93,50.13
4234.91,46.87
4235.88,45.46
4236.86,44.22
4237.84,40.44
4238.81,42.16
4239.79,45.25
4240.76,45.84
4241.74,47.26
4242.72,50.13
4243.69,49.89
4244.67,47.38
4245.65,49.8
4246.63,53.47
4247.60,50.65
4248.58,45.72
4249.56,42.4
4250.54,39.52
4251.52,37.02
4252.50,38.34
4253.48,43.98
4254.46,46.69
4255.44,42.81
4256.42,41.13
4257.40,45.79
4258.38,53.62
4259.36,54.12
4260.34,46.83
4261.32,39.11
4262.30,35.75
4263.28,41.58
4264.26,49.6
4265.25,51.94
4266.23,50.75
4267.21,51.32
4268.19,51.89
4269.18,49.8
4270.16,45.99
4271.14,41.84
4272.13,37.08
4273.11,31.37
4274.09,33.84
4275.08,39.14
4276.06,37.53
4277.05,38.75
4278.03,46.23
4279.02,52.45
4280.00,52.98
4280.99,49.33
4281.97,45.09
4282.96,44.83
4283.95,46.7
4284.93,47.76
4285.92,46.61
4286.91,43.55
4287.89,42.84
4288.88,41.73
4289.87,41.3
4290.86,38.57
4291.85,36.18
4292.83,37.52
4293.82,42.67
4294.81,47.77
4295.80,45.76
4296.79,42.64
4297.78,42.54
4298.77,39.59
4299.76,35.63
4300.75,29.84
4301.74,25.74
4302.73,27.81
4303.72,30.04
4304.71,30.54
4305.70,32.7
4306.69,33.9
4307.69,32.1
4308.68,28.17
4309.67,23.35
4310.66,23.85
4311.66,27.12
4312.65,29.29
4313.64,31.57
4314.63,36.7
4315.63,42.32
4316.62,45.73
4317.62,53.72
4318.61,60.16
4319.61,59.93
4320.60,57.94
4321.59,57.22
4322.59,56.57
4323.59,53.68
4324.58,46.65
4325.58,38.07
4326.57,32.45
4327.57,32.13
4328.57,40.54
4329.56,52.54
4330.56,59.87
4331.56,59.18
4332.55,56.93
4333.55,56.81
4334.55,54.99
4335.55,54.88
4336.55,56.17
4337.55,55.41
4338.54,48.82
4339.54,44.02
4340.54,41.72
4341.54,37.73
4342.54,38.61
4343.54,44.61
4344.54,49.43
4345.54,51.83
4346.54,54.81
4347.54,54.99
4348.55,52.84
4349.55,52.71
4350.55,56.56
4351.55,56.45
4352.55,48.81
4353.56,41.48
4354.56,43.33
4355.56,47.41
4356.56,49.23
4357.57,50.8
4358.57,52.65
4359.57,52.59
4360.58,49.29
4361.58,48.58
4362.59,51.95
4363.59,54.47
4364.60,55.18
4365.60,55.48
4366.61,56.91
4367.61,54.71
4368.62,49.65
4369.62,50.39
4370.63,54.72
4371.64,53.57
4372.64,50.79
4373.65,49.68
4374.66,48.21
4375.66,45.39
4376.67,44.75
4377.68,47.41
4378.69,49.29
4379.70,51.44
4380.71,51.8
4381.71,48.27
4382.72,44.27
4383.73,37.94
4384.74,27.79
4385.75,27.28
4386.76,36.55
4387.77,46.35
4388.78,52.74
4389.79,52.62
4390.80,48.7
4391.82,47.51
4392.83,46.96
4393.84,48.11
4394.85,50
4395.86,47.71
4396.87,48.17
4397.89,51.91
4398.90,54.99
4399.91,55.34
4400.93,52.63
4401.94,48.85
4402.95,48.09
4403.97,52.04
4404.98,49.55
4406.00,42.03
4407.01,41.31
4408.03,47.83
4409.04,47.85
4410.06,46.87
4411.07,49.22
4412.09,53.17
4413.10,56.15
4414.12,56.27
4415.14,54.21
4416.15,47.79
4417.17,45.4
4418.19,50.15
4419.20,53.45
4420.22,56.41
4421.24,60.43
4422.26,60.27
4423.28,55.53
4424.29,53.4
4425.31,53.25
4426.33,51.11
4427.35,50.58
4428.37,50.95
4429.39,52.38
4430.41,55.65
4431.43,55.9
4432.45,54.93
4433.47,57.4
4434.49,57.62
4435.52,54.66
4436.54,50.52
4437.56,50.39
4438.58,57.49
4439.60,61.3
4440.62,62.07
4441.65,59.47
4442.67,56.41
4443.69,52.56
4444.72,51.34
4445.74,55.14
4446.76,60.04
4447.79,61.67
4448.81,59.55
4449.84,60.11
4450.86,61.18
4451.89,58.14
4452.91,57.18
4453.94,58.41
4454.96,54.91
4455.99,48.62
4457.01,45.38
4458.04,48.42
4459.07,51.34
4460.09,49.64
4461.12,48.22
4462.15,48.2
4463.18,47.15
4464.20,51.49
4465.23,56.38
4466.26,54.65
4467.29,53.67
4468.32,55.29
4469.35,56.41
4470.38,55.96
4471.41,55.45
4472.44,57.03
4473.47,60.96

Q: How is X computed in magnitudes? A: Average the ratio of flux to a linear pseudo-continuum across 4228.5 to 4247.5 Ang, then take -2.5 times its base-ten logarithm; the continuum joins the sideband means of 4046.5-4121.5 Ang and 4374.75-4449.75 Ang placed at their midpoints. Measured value 0.08 mag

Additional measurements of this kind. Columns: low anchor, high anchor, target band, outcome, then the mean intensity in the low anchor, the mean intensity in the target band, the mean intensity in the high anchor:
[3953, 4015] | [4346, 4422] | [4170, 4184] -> -0.126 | 36.3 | 48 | 49.6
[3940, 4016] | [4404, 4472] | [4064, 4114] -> -0.192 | 35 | 47.2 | 53.6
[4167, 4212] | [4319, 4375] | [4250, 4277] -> 0.124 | 47.1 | 43.6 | 50.7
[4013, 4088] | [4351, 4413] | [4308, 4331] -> 0.127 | 46.1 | 42.9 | 48.7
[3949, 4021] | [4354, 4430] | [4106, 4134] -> -0.230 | 37.3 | 51.2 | 49.7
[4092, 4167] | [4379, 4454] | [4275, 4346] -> 0.178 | 49.5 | 43.2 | 51.8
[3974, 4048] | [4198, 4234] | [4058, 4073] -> 0.056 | 44.8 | 42.7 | 45.7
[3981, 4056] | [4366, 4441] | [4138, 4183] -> -0.018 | 46.3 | 48.7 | 50.5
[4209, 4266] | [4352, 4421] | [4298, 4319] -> 0.349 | 45.6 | 34.3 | 49.1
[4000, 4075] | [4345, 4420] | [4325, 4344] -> 0.029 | 46.1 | 47.7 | 49.4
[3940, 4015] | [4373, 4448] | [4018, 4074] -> -0.217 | 34.8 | 45.6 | 50.8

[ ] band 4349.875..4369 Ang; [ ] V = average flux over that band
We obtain 51.4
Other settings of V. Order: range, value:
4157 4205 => 47.6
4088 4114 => 50.2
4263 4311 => 40.5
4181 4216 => 47.2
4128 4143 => 49.2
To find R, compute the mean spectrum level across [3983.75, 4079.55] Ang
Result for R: 45.6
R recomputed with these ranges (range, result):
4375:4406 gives 47.1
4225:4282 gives 44.1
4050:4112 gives 47.2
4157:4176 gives 49.8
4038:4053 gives 45.8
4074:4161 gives 49.1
